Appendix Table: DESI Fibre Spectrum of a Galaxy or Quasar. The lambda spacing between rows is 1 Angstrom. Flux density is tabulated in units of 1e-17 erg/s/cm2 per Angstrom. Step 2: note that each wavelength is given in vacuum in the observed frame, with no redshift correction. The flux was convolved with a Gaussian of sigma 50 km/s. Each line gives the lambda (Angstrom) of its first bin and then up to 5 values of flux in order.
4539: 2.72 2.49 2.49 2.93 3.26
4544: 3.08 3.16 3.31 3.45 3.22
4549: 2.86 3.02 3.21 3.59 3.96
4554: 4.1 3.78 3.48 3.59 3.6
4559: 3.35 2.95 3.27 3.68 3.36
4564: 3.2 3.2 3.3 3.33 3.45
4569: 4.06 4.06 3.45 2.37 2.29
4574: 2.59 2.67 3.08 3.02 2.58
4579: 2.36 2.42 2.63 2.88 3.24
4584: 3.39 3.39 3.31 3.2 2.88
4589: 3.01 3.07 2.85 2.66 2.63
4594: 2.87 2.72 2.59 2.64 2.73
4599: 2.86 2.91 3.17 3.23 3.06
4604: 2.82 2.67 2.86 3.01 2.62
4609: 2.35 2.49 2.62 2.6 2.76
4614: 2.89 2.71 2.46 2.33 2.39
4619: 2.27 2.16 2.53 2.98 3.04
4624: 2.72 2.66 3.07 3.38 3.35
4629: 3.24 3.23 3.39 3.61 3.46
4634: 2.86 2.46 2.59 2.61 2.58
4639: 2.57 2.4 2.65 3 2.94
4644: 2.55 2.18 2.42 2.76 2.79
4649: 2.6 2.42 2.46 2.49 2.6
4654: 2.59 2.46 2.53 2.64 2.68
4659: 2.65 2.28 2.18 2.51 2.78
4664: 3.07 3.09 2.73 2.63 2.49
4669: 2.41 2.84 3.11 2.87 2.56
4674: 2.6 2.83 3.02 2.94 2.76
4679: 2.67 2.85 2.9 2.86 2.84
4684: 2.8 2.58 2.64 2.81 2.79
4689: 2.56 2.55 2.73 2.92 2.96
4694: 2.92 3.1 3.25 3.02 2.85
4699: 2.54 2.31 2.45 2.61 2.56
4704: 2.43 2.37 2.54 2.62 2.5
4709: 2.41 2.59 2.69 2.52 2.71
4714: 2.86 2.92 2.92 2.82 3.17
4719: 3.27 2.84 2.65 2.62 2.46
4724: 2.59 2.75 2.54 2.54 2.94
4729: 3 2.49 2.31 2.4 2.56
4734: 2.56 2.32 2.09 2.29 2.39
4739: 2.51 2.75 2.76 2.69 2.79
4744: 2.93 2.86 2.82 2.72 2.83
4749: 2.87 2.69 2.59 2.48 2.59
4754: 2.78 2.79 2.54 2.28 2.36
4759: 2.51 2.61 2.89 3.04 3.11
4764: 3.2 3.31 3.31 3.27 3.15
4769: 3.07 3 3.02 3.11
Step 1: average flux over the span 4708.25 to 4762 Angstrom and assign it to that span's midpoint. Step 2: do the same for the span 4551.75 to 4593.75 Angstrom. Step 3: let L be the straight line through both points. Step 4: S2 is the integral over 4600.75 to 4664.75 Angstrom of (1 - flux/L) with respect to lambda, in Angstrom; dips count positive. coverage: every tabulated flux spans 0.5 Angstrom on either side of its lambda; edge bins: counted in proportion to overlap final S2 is 5.50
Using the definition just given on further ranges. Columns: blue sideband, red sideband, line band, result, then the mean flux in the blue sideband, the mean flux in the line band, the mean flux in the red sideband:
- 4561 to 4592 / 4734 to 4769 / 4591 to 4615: 1.99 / 3.07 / 2.77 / 2.74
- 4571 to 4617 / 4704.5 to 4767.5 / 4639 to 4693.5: 1.35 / 2.81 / 2.68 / 2.7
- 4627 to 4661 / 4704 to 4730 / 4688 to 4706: 0.00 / 2.73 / 2.71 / 2.7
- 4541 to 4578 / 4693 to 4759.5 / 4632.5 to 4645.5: 1.30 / 3.27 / 2.68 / 2.66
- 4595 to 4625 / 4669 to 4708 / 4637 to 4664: 1.48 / 2.71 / 2.58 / 2.74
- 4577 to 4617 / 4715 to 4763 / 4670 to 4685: -0.47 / 2.82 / 2.82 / 2.67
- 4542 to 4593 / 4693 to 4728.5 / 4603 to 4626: 2.83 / 3.18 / 2.65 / 2.71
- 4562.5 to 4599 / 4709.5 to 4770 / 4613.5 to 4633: 0.25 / 2.98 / 2.88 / 2.73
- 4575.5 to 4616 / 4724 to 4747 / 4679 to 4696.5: -0.89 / 2.84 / 2.82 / 2.61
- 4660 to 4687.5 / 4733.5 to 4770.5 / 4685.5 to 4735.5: 1.06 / 2.75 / 2.69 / 2.75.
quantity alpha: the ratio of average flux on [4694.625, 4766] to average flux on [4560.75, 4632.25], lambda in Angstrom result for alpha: 0.9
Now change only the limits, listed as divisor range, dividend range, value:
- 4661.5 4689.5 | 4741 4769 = 1.02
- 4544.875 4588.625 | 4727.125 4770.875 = 0.85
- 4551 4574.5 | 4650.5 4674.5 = 0.78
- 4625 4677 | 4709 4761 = 0.97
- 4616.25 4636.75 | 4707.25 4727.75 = 0.95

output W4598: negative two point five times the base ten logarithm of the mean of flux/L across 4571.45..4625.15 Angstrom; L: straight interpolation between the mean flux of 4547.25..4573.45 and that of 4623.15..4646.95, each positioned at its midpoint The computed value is 0.130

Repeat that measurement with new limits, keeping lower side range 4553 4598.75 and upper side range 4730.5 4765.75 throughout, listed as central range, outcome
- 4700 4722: 0.03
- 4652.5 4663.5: 0.14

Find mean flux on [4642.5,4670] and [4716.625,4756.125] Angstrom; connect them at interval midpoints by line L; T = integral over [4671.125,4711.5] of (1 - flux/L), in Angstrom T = -1.5 Angstrom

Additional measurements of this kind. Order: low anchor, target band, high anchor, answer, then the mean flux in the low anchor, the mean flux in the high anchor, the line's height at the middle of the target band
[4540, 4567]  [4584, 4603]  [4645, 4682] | 0.81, 3.31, 2.67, 3.08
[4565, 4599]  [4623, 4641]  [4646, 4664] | -1.70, 2.96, 2.56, 2.69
